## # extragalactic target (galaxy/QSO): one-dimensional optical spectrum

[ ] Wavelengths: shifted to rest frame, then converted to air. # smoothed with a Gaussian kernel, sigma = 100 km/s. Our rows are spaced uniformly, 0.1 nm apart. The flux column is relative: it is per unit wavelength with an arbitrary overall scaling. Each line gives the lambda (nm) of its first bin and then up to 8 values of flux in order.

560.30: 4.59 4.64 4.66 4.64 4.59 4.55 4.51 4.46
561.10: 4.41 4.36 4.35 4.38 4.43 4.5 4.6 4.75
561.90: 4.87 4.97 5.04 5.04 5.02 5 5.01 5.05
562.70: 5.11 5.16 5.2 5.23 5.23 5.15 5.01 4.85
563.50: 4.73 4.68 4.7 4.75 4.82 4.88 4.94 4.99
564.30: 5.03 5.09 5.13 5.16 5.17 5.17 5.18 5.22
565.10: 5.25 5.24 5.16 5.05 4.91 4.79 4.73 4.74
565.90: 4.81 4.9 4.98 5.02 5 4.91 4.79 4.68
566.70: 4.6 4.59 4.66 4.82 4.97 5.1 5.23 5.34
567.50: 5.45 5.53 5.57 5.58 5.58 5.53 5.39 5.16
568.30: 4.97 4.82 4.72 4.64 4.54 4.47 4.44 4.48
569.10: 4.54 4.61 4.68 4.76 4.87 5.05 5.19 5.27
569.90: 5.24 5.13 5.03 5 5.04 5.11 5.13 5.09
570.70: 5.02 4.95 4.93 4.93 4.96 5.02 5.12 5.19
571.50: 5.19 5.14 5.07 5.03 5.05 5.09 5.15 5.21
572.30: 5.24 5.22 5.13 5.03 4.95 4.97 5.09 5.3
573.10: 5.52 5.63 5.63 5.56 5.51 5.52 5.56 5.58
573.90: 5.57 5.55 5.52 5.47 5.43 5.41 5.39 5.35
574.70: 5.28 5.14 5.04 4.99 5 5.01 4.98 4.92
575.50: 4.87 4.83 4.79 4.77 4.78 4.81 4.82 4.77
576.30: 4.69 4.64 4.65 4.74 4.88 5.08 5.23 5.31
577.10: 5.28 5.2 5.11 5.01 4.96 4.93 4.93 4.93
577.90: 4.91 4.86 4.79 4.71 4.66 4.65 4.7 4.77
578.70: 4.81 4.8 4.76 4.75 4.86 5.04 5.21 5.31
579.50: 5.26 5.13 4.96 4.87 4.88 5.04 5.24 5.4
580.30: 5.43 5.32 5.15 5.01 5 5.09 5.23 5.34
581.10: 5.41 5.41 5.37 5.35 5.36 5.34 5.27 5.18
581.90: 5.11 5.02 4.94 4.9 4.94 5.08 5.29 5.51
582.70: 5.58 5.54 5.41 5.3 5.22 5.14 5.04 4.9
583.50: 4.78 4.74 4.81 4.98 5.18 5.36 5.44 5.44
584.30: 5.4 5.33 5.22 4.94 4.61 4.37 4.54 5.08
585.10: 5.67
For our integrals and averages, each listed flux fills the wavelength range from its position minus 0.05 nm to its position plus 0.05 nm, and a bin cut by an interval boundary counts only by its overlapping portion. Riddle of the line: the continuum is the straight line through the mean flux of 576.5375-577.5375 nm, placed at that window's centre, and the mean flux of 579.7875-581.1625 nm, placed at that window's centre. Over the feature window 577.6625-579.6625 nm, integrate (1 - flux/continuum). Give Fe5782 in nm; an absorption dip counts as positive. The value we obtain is 0.09 nm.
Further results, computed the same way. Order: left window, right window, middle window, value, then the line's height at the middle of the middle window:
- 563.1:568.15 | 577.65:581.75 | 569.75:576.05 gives -0.15 nm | 5.05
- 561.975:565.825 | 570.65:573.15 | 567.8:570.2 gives 0.06 nm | 5.07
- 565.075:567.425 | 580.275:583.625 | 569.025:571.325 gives 0.01 nm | 4.99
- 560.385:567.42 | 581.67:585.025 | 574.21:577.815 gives 0.01 nm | 5.02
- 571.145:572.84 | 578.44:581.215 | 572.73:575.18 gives -0.13 nm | 5.1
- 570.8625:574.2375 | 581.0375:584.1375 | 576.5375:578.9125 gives 0.14 nm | 5.22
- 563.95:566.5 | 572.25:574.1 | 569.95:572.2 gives 0.09 nm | 5.27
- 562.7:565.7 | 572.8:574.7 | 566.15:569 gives 0.10 nm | 5.18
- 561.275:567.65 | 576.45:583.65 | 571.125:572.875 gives -0.03 nm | 5.01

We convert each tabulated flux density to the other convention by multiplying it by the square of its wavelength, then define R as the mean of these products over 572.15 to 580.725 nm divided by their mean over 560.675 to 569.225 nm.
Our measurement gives 1.08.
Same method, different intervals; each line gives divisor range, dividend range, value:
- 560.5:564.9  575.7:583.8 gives 1.10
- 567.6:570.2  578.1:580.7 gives 1.04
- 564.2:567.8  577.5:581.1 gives 1.04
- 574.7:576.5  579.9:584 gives 1.09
